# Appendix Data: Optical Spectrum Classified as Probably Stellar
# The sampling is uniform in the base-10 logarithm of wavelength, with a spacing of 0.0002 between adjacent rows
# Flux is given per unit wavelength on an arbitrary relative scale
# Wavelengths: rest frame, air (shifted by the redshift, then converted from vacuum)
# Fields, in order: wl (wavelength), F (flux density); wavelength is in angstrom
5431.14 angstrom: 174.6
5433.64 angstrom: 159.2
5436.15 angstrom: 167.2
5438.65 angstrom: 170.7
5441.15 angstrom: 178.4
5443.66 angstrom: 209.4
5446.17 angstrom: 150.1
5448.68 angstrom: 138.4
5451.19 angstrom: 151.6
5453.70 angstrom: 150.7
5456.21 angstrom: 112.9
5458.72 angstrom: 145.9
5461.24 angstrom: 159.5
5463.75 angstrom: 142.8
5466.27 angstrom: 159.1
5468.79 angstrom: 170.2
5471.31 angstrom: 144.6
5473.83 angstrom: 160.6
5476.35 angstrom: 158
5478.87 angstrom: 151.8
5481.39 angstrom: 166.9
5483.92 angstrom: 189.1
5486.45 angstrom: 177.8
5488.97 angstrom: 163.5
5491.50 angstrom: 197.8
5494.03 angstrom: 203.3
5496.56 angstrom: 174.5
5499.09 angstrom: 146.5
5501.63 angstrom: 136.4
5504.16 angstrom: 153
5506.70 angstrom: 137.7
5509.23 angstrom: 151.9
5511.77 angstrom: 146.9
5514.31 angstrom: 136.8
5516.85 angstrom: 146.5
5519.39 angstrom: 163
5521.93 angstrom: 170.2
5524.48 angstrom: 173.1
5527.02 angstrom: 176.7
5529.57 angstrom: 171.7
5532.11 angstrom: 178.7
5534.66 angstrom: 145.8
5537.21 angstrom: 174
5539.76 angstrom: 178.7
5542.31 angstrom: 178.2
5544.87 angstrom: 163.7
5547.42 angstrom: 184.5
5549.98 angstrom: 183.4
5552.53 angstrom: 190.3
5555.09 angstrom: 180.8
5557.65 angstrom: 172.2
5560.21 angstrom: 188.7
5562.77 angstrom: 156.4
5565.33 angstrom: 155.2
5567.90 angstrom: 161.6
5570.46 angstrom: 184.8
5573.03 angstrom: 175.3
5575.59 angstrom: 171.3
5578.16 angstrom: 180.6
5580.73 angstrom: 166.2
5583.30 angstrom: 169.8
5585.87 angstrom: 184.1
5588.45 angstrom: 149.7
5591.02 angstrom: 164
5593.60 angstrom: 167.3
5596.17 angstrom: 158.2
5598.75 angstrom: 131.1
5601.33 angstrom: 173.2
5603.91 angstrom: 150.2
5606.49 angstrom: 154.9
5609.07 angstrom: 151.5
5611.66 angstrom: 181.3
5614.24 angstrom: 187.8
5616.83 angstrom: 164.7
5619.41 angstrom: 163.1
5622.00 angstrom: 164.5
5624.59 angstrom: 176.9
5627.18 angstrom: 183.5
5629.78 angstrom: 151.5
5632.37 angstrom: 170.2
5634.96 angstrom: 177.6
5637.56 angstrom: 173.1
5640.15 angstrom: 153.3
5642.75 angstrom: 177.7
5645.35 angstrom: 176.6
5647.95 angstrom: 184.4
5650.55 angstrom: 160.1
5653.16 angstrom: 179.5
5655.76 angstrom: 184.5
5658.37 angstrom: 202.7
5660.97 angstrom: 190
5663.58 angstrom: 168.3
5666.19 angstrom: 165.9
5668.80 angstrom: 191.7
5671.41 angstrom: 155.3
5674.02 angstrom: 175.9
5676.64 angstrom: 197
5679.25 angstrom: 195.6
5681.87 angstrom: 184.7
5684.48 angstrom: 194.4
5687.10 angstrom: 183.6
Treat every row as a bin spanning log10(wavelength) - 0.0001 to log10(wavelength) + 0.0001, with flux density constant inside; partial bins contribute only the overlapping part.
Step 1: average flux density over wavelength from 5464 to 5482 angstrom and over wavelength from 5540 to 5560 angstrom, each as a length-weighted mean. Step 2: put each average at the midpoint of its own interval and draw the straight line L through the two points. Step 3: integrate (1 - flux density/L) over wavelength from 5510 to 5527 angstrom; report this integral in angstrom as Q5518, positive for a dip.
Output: 1.3 angstrom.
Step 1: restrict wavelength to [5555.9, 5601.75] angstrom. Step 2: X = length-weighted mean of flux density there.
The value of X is 167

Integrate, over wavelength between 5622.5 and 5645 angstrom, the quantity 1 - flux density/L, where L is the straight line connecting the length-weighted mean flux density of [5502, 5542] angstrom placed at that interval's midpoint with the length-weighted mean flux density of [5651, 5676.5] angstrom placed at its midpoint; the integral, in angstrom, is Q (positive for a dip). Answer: 0.6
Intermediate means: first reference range 160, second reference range 179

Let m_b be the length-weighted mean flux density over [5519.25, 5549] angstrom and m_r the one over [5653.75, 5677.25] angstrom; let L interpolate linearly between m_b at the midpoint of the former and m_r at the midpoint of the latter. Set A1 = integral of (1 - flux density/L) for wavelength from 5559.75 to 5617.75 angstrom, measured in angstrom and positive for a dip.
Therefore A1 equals 3.1 angstrom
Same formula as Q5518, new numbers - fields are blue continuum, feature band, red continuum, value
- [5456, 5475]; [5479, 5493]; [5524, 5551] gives -1.7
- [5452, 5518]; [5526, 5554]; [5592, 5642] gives -2.6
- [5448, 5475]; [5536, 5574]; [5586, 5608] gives -5.0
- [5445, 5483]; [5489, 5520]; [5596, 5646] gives -0.6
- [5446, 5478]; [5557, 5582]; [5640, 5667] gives -0.9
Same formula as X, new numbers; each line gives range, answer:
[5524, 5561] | 176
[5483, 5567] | 168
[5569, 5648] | 168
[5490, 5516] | 158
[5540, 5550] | 177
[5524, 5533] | 175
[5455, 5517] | 158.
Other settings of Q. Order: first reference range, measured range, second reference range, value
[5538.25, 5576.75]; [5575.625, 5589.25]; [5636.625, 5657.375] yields 0.30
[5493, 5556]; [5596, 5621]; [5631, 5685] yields 1.74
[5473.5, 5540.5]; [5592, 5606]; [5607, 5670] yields 1.22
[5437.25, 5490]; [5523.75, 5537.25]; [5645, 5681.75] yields -0.23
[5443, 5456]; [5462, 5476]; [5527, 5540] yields 0.17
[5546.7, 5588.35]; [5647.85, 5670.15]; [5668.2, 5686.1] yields 0.30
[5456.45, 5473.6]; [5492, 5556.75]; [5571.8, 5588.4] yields -1.48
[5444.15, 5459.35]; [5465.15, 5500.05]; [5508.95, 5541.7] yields -3.76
